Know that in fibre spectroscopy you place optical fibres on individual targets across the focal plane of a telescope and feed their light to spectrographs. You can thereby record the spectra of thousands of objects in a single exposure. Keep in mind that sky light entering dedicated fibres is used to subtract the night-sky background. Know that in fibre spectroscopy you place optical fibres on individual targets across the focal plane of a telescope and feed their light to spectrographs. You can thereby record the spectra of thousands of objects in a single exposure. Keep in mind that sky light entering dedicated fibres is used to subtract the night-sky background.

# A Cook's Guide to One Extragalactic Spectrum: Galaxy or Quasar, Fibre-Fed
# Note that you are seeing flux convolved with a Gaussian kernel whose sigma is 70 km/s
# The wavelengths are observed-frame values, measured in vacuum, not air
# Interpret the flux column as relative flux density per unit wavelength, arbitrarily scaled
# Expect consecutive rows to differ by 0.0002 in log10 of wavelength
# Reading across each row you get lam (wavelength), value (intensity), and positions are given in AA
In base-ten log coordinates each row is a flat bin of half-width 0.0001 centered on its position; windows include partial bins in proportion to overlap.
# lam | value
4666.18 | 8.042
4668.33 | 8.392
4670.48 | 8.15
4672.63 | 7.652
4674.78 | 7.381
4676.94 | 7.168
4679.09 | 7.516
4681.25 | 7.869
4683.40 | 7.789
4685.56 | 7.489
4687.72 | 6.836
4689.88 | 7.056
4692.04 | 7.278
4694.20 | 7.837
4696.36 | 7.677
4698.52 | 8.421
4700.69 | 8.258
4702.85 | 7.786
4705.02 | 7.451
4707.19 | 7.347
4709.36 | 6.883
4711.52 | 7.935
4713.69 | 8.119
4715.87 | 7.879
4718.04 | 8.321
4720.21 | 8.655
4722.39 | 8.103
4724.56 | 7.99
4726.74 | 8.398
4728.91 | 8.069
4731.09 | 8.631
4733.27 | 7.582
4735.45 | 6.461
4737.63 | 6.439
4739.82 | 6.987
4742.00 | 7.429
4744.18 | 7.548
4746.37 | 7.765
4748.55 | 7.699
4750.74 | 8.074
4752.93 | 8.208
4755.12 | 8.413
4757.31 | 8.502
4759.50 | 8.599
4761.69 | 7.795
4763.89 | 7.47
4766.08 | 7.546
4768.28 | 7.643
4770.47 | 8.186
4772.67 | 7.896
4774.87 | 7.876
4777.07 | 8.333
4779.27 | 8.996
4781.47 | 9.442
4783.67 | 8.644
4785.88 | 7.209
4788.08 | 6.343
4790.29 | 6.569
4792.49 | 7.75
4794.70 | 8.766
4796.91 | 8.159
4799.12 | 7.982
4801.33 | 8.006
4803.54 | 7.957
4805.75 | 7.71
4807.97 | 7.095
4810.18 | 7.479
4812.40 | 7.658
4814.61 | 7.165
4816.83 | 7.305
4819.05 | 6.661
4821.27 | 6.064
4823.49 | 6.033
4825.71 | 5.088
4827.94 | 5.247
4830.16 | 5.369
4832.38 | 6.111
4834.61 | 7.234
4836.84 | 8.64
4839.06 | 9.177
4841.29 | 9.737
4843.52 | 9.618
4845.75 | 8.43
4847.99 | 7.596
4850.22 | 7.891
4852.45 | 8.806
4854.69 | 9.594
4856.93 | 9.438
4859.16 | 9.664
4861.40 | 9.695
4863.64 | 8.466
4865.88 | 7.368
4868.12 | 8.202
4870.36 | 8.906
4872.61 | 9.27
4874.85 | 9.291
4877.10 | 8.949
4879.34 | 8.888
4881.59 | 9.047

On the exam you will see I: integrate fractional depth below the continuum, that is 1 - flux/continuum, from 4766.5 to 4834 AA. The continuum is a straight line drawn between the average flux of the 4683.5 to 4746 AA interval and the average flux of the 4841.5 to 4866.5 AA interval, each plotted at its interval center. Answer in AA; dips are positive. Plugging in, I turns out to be 8.2 AA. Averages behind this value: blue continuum 7.68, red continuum 8.84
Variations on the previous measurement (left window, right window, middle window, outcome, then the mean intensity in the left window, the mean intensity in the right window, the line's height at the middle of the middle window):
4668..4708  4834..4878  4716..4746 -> 0.7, 7.64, 8.82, 7.94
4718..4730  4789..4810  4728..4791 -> 1.6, 8.25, 7.75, 8.02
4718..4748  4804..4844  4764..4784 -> -2.0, 7.72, 7.16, 7.47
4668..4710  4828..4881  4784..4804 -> 1.2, 7.6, 8.48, 8.16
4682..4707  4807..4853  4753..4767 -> -1.1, 7.62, 7.34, 7.48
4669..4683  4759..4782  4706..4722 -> -0.1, 7.65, 8.12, 7.84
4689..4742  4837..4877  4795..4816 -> 1.8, 7.73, 8.89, 8.47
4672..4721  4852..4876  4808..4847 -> 6.6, 7.67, 8.97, 8.69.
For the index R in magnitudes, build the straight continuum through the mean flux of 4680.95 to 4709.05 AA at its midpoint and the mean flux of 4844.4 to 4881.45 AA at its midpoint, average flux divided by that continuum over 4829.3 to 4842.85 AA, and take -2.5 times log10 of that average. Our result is 0.10 mag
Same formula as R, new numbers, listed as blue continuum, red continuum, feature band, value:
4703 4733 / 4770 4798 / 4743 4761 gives -0.01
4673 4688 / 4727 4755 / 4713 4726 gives -0.08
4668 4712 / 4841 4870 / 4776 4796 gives 0.04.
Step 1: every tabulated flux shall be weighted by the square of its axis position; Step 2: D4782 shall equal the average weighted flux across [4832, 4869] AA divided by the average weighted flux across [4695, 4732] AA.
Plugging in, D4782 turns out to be 1.1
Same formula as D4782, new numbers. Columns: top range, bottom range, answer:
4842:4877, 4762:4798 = 1.15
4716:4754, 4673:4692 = 1.08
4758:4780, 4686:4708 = 1.09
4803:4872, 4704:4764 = 1.04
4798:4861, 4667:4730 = 1.04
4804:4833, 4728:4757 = 0.89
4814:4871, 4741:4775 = 1.02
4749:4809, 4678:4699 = 1.10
